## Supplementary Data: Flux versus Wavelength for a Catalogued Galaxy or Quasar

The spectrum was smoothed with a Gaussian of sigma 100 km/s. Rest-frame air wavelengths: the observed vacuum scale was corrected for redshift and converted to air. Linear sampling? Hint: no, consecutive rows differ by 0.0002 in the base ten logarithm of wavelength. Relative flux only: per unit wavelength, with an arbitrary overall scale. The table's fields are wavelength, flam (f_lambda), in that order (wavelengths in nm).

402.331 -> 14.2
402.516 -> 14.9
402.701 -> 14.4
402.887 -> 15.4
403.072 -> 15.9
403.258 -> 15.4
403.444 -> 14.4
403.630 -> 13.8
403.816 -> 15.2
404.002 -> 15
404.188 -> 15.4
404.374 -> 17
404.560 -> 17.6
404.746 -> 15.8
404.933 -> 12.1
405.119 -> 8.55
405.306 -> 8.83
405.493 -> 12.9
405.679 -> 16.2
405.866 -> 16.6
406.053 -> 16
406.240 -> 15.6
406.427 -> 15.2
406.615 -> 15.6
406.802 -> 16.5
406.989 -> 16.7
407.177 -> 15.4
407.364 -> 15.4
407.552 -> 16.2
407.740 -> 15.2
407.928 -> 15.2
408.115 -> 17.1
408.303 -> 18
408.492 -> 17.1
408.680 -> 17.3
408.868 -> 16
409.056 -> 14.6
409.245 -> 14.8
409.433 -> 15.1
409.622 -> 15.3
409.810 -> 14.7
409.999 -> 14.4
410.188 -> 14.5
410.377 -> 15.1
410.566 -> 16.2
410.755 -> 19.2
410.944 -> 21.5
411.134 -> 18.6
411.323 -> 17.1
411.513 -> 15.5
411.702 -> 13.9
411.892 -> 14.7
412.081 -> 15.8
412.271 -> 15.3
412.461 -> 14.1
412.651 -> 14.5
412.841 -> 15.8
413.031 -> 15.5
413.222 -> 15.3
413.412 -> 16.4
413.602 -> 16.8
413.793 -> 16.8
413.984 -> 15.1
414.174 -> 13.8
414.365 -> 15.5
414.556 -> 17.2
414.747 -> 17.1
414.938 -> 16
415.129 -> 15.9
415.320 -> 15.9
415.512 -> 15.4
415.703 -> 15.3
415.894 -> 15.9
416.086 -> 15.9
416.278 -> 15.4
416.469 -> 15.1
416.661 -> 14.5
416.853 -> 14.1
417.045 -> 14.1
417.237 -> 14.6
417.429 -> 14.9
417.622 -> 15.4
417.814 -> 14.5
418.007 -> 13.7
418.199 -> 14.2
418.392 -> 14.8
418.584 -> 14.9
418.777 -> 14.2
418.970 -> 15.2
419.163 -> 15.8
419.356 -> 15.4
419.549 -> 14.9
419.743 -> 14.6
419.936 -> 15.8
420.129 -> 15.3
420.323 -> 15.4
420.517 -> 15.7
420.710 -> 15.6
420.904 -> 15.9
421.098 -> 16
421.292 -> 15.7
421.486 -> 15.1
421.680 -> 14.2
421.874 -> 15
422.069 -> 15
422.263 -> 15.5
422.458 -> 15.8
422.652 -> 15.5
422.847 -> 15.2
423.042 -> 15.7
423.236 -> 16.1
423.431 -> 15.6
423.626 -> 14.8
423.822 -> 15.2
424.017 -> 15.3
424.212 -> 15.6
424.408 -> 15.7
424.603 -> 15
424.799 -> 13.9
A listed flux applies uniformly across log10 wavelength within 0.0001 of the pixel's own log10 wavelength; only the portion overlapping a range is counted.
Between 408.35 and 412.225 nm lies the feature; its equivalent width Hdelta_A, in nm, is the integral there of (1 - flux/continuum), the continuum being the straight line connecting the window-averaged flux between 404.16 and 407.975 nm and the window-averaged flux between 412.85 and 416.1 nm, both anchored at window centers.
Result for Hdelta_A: -0.17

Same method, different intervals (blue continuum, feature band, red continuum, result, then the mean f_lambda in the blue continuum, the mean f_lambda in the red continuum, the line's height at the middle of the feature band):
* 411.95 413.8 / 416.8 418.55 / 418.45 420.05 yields 0.08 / 15.6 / 15.1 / 15.2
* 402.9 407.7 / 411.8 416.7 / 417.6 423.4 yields -0.16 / 14.9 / 15.2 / 15.1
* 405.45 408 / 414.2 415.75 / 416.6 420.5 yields -0.09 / 15.7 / 14.8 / 15.1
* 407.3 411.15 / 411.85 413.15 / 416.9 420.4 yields 0.05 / 16.2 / 14.9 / 15.7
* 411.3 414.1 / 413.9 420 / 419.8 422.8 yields 0.11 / 15.5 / 15.4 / 15.4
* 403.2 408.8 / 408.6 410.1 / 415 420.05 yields -0.01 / 15.2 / 15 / 15.2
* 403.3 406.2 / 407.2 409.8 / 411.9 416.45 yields -0.17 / 14.4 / 15.7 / 14.9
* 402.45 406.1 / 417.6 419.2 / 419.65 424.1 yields 0.06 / 14.5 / 15.4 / 15.2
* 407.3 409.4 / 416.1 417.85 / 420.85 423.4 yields 0.10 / 16.1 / 15.4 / 15.7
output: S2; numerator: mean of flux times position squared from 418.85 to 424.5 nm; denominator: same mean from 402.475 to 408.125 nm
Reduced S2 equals 1.11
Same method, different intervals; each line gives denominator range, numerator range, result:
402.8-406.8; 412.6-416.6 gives 1.12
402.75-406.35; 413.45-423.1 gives 1.12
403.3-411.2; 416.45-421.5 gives 1.02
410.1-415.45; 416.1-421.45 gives 0.97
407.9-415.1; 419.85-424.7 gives 1.02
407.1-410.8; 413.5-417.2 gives 1.02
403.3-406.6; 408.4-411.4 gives 1.15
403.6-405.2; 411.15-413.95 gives 1.12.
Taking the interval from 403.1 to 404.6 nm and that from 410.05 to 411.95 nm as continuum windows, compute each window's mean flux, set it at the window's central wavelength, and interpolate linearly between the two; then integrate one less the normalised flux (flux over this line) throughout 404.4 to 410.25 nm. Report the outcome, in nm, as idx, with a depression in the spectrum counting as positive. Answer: 0.29 nm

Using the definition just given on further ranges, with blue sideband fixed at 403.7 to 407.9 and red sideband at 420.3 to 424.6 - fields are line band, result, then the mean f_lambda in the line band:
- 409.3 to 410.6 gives 0.01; 15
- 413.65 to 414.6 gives -0.03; 15.6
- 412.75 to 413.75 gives -0.06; 16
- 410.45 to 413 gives -0.20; 16.3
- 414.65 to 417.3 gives -0.02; 15.4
